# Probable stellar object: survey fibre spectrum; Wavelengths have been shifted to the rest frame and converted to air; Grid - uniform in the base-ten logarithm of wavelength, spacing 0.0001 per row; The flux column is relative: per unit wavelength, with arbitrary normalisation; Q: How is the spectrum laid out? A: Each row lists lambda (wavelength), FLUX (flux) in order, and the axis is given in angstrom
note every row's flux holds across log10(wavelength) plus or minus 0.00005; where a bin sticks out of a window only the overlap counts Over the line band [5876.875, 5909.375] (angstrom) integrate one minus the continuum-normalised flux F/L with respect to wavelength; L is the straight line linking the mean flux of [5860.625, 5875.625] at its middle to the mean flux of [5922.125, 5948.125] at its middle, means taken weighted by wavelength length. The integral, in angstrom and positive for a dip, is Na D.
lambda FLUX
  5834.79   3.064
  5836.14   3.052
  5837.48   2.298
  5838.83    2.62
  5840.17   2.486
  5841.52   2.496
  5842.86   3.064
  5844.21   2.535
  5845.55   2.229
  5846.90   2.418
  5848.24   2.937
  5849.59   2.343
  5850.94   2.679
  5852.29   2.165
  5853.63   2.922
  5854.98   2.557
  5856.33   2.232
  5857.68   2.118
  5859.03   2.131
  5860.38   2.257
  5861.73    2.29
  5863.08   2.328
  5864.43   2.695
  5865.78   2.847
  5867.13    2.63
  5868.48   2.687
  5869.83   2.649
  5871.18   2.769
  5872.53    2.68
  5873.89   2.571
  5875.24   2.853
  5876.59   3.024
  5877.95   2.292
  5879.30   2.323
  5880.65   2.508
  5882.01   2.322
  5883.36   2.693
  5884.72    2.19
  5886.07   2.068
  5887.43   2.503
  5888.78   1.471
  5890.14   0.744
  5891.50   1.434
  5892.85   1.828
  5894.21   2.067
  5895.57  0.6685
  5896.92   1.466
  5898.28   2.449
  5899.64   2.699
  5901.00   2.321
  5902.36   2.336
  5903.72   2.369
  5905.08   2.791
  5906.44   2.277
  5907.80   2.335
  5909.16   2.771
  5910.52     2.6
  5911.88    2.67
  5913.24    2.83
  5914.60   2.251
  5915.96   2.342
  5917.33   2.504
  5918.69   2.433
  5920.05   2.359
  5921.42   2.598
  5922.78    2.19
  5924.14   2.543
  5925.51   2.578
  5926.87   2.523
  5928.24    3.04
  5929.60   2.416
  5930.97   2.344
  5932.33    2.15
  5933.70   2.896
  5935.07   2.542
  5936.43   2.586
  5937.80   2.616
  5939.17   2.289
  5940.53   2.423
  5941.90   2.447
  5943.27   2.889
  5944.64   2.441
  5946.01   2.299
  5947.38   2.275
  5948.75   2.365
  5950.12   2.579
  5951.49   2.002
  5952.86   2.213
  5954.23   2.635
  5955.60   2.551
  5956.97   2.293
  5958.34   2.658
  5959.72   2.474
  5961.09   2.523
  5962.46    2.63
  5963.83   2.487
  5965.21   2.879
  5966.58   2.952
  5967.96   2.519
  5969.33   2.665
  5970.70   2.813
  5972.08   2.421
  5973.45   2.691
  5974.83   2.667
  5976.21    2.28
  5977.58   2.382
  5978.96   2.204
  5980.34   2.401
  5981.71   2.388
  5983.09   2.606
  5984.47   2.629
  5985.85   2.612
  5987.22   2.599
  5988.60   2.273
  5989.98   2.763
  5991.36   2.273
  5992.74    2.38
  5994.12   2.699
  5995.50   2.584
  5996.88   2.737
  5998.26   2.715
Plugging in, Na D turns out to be 5.7 angstrom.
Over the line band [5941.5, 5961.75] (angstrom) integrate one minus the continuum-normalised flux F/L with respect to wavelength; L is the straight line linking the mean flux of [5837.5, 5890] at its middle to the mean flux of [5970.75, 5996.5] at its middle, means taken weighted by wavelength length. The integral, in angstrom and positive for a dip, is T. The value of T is 0.4 angstrom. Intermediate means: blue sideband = 2.47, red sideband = 2.5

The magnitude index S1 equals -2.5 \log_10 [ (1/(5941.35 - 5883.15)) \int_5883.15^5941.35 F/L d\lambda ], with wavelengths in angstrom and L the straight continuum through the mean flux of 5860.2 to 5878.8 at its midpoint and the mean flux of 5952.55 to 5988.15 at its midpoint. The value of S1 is 0.13 mag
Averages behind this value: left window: 2.62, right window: 2.55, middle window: 2.3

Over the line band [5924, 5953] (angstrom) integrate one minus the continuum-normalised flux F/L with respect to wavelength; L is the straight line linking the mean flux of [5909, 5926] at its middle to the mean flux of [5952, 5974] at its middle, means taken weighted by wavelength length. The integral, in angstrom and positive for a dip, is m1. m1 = 0.70 angstrom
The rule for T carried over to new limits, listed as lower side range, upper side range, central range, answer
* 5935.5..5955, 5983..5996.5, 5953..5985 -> -0.7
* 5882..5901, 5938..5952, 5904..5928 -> -4.3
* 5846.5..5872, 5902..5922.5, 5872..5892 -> 2.0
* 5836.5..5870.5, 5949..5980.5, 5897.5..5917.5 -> 0.1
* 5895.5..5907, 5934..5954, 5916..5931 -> -1.0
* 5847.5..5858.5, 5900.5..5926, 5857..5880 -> -0.5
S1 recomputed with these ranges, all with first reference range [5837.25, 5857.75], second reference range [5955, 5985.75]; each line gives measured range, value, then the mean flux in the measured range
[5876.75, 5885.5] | 0.05 mag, 2.42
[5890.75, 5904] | 0.29 mag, 1.95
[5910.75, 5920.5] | 0.02 mag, 2.49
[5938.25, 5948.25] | 0.05 mag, 2.44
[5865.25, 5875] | -0.07 mag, 2.7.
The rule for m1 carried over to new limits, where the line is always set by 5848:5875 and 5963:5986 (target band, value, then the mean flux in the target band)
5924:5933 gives 0.12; 2.51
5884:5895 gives 3.27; 1.78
